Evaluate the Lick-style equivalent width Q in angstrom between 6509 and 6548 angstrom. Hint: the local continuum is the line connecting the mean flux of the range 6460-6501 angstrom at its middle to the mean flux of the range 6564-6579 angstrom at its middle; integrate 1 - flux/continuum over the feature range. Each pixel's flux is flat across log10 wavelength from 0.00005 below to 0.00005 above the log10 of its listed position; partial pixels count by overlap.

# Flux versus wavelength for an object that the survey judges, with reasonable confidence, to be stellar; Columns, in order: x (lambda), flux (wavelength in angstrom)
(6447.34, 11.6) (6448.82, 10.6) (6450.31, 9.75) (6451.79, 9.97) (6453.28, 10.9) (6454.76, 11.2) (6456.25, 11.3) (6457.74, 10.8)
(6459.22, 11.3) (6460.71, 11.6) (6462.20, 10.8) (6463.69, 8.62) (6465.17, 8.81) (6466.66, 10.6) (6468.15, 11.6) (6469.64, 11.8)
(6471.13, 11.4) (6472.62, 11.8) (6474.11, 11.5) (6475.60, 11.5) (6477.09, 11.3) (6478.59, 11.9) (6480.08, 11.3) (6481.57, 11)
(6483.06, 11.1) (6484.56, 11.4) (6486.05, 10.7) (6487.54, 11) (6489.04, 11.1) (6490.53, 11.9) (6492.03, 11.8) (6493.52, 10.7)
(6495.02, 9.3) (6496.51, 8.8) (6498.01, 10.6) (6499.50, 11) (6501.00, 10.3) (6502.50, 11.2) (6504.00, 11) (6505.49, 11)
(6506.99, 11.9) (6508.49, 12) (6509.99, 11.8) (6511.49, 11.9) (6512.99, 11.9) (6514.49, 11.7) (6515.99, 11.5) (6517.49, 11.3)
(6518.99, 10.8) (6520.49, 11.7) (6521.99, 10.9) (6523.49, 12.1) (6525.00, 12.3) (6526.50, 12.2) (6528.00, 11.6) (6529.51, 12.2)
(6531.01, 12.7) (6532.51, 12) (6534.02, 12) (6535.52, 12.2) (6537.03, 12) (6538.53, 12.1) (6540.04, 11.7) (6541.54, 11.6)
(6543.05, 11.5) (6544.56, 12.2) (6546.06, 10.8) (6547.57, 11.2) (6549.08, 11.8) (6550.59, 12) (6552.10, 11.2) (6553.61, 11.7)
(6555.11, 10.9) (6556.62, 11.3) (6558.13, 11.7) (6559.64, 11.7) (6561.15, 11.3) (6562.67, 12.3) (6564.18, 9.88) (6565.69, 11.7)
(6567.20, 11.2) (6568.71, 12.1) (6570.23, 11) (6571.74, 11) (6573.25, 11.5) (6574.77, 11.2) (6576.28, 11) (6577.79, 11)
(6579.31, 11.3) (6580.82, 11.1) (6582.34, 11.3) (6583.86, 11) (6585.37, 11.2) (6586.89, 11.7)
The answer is -2.5 angstrom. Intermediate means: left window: 10.9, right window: 11.2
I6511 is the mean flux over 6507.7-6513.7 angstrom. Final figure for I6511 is 11.9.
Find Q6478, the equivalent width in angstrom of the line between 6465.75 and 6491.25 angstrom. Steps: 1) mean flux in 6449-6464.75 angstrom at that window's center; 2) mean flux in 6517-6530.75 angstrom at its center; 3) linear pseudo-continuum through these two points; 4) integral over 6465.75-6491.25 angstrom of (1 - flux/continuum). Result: -0.9 angstrom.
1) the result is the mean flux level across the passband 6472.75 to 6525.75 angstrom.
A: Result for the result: 11.2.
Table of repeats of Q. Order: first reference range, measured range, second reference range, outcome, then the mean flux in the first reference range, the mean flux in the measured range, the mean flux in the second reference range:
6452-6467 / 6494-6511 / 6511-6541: 0.9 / 10.6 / 10.8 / 11.8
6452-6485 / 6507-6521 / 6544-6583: -0.6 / 11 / 11.6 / 11.4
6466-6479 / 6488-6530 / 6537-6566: 0.7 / 11.5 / 11.3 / 11.5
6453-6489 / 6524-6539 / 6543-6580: -1.1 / 11.1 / 12.1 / 11.4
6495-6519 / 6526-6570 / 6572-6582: -2.0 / 11.1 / 11.7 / 11.2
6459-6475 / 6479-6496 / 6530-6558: 0.1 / 10.9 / 11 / 11.7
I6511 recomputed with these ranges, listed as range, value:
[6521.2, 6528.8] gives 11.8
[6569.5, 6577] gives 11.1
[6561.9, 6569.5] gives 11.4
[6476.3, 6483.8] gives 11.3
